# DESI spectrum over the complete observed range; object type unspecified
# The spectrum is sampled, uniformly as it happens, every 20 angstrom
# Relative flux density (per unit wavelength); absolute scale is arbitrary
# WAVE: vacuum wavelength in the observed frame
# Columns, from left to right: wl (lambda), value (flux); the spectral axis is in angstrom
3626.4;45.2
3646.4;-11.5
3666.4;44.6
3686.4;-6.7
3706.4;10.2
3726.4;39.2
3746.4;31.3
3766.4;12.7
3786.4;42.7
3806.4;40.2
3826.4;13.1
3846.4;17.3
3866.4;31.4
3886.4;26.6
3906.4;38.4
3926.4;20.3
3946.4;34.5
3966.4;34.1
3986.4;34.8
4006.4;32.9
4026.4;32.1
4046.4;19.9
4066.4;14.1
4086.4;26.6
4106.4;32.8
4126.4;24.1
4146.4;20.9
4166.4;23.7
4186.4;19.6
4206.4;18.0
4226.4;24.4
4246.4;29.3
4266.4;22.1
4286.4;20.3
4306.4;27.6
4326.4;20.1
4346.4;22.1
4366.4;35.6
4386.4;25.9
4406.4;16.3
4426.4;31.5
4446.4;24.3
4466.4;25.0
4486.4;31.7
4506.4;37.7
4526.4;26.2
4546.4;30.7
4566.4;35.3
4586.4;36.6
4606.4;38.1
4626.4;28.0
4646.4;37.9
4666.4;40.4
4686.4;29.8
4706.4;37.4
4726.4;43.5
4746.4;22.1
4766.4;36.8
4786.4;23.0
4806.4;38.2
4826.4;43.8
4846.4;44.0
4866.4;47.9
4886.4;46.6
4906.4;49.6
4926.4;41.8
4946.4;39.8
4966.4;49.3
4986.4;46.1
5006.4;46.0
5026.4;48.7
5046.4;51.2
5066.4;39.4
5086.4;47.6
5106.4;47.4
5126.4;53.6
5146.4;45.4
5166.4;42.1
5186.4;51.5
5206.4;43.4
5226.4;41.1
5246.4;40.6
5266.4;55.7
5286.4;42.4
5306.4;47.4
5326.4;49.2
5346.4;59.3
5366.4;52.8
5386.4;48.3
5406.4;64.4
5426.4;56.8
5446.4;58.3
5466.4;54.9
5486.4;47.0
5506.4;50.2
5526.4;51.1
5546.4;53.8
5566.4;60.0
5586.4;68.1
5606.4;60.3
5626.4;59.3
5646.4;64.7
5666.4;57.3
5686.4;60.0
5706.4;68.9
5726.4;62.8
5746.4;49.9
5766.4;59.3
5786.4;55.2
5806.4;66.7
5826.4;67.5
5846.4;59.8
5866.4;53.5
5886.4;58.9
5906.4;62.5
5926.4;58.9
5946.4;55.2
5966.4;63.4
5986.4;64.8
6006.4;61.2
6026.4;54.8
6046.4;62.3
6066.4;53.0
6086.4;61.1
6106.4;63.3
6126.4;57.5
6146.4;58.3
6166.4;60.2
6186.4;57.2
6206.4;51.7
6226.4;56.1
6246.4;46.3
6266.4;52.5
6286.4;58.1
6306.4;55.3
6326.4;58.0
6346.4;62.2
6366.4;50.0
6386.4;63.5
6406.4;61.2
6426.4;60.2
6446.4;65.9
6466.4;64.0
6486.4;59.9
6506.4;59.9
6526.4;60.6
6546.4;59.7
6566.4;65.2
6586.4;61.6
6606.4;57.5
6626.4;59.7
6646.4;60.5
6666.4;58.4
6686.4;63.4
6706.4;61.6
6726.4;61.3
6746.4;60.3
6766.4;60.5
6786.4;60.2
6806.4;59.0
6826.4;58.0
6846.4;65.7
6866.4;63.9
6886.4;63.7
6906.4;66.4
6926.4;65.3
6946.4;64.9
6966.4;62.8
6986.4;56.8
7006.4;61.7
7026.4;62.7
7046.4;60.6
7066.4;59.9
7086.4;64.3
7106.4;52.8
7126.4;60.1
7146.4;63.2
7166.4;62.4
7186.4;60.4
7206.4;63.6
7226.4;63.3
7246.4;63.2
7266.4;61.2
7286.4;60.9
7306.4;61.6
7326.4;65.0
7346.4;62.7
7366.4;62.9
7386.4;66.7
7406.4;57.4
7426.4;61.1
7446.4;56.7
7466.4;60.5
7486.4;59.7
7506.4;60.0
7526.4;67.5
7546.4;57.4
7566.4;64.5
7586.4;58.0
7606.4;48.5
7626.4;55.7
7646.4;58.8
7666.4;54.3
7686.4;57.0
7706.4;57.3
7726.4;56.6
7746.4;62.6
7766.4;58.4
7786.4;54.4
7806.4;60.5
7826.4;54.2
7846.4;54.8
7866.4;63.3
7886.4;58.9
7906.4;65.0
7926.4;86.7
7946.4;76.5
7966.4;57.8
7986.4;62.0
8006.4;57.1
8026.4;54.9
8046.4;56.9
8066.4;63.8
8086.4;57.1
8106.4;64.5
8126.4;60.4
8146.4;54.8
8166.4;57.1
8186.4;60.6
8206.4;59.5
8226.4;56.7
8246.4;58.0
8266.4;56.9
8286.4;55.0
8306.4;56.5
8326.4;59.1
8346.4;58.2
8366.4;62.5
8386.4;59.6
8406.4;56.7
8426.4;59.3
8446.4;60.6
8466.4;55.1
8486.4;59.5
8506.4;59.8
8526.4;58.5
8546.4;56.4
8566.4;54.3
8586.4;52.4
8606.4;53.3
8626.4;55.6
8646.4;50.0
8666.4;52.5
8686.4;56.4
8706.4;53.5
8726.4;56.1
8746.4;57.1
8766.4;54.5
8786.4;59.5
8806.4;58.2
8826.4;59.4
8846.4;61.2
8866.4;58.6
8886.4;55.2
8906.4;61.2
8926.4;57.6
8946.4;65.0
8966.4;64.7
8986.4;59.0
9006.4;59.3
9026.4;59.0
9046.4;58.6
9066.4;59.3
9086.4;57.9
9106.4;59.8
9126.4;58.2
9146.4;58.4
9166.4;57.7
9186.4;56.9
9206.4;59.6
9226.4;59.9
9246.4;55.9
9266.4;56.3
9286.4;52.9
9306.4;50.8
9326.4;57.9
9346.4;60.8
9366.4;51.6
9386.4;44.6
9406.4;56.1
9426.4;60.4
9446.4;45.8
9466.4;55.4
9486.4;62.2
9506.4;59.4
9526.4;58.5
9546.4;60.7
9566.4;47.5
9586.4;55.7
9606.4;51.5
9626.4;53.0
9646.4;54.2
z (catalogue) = 0.207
